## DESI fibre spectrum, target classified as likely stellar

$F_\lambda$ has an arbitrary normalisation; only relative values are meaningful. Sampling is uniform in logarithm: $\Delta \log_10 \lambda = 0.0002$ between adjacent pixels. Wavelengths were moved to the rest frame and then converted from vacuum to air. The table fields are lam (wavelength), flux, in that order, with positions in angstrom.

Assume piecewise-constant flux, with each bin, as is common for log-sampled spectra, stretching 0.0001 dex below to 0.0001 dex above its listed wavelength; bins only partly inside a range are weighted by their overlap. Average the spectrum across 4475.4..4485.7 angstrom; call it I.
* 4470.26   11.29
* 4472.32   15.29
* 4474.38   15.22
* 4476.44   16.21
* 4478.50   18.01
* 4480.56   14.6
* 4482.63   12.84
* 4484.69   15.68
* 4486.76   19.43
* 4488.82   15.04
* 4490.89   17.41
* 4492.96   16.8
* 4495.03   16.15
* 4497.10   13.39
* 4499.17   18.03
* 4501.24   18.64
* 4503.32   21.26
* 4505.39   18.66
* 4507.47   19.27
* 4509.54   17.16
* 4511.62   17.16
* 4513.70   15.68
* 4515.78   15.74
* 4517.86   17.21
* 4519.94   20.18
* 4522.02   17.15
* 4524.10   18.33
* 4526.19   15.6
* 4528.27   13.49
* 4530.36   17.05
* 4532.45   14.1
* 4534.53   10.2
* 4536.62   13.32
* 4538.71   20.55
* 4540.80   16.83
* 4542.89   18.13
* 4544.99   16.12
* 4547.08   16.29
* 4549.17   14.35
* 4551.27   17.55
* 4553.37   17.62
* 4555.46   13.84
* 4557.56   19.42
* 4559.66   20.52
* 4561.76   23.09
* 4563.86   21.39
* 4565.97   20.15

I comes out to 15.5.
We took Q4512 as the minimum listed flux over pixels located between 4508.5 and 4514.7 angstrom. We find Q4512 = 15.68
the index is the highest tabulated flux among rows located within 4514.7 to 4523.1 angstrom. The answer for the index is 20.18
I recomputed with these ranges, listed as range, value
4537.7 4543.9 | 18.5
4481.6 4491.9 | 16.1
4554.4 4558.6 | 16.7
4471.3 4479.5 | 16.2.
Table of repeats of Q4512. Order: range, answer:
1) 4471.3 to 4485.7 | 12.84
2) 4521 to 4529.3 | 13.49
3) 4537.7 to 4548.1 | 16.12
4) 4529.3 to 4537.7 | 10.2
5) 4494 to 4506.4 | 13.39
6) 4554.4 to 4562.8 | 13.84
